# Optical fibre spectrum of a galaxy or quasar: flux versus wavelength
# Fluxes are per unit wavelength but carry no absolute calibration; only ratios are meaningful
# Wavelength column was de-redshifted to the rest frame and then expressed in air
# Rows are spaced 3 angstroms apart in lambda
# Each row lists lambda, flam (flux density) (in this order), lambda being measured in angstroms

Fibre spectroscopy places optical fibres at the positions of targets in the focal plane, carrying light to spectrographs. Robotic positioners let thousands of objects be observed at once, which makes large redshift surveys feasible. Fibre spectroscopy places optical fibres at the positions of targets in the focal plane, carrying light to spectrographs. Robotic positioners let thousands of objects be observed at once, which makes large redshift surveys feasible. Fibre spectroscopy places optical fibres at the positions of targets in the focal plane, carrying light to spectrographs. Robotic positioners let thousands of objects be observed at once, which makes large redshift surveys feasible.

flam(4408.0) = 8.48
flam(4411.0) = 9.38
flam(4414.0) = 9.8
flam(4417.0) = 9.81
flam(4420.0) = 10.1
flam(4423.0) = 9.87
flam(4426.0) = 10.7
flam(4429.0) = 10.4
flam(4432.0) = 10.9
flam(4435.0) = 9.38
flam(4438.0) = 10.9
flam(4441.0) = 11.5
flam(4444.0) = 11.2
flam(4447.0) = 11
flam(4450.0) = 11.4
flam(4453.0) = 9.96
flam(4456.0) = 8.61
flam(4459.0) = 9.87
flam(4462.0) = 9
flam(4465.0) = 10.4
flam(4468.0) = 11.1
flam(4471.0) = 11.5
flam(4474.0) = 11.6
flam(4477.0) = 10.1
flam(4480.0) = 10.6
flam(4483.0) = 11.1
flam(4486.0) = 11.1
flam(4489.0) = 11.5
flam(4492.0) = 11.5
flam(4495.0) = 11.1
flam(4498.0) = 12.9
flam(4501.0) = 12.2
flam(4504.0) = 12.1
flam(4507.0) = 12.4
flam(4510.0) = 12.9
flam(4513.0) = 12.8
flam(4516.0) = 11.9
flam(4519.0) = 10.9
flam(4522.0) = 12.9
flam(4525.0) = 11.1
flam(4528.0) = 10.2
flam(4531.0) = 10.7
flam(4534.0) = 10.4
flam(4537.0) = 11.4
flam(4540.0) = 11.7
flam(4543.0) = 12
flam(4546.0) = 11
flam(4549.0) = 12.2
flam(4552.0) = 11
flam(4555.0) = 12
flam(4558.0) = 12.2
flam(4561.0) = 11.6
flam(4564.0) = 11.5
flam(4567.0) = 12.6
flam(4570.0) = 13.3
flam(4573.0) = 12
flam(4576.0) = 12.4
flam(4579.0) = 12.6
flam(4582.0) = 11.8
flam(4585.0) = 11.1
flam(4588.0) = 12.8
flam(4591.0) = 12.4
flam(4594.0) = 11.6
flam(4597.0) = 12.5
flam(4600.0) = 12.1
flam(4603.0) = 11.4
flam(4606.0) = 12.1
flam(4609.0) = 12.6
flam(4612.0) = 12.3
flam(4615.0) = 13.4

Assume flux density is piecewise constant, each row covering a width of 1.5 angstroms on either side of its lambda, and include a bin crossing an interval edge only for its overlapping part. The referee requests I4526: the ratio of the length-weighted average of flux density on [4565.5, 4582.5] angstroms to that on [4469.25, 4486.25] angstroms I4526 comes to 1.14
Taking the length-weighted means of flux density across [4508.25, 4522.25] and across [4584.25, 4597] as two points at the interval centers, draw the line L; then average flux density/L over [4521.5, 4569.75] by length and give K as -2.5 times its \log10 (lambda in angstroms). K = 0.057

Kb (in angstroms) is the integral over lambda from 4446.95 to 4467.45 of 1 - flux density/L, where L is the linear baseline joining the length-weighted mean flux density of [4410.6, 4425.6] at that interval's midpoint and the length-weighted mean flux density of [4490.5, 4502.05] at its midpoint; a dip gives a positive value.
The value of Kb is 1.7 angstroms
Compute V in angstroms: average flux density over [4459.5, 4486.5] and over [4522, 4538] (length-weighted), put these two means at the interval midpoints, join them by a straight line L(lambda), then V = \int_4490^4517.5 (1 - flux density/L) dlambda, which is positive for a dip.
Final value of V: -3.48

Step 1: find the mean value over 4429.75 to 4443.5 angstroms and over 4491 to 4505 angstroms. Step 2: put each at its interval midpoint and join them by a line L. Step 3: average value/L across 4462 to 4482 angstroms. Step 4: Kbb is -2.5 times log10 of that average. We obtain 0.07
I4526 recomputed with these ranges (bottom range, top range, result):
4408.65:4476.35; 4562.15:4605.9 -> 1.17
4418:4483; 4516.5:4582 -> 1.12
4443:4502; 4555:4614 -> 1.12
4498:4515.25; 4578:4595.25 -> 0.96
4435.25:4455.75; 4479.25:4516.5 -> 1.10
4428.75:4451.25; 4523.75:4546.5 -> 1.02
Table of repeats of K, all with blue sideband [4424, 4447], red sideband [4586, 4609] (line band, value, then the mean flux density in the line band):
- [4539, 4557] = 0.003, 11.7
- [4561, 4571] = -0.039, 12.3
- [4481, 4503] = -0.039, 11.6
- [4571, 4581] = -0.036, 12.4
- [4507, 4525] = -0.071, 12.2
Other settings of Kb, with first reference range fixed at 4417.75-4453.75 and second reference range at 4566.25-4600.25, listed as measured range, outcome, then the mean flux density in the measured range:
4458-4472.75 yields 0.7 angstroms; 10.4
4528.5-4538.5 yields 0.8 angstroms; 10.8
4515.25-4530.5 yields 0.3 angstroms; 11.3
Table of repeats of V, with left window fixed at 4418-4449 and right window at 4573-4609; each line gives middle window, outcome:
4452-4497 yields 1.5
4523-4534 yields 0.7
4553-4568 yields -0.2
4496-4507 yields -1.1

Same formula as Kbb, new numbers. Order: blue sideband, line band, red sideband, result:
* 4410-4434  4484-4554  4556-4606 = -0.03 mag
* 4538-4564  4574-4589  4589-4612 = -0.01 mag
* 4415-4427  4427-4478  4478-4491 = 0.00 mag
